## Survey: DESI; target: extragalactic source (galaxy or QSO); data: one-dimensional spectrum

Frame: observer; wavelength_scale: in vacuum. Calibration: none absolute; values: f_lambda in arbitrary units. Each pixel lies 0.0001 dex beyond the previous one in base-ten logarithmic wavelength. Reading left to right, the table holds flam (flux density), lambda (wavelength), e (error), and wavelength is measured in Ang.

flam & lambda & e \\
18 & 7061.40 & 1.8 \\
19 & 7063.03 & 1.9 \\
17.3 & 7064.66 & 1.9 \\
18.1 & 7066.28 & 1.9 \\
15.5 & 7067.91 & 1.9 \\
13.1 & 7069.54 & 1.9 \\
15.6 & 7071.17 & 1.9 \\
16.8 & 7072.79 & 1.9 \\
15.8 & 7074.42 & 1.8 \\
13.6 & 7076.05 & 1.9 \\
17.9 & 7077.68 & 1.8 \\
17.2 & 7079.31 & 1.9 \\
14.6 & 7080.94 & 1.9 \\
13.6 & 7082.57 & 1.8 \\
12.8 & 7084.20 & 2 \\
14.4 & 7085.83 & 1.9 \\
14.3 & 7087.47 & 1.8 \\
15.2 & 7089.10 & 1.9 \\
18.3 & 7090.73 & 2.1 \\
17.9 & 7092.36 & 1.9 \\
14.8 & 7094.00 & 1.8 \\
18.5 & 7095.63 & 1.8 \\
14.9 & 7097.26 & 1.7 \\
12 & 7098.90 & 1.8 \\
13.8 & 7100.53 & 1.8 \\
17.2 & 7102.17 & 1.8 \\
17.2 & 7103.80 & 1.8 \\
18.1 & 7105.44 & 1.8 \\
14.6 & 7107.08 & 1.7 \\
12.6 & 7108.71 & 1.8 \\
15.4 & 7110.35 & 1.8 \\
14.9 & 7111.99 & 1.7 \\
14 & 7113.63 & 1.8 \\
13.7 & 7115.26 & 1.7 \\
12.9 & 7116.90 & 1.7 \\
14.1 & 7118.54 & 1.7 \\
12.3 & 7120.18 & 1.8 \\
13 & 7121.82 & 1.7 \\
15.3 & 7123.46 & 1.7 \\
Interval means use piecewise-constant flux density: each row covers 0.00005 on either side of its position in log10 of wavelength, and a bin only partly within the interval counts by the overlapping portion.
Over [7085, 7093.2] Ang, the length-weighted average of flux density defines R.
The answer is 16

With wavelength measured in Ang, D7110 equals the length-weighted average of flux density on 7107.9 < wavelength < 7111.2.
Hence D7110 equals 14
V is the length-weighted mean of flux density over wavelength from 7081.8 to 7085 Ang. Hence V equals 13.2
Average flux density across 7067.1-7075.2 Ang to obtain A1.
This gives 15.4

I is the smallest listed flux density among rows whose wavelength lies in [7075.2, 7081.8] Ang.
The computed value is 13.6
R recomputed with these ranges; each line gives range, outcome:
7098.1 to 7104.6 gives 15.1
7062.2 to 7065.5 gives 18.1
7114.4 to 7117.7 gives 13.3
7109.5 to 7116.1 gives 14.5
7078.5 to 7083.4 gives 15.1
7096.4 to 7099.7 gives 13.5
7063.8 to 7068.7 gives 17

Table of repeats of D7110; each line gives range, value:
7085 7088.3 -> 14.3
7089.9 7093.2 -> 18.1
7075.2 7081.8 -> 15.8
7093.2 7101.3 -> 14.8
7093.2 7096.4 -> 16.7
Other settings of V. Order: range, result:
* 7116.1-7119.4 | 13.5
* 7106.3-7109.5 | 13.6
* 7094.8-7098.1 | 16.7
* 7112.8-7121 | 13.4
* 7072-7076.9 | 15.4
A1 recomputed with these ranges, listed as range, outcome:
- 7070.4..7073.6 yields 16.2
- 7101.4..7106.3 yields 17.5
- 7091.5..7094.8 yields 16.4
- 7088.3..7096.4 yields 16.9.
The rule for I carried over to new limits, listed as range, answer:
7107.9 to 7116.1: 12.6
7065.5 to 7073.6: 13.1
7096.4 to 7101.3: 12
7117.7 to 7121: 12.3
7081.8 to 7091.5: 12.8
